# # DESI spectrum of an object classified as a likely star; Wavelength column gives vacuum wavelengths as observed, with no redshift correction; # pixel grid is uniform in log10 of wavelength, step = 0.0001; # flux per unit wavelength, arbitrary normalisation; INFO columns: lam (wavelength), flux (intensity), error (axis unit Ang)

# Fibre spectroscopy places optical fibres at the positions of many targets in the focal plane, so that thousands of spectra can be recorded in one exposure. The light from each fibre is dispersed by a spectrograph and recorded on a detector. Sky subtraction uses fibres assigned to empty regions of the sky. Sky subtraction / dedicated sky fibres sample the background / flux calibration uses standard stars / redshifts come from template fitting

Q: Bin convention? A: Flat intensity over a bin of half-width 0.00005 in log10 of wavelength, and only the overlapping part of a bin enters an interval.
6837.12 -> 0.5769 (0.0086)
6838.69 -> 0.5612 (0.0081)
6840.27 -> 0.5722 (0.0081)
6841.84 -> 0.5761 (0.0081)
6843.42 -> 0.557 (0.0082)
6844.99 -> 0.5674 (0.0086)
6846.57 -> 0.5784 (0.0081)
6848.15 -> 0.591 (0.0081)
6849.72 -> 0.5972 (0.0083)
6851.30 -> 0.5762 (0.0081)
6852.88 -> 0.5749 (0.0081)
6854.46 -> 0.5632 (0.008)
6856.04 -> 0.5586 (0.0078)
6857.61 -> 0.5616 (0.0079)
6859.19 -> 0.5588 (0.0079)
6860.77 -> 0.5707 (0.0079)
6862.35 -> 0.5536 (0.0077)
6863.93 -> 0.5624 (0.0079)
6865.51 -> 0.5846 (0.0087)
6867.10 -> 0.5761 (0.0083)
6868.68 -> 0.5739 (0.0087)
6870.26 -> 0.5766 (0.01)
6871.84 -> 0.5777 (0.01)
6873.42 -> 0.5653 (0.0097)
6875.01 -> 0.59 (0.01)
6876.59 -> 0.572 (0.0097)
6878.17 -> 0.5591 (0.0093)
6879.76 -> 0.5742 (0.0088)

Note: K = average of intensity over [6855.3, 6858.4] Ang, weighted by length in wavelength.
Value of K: 0.562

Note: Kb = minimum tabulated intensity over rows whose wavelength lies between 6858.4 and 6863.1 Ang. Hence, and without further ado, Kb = 0.5536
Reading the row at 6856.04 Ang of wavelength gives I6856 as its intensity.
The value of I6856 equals 0.5586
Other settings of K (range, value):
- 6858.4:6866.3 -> 0.566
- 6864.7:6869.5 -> 0.577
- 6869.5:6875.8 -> 0.577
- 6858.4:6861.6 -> 0.564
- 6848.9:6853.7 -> 0.583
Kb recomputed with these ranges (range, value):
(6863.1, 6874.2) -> 0.5624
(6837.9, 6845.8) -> 0.557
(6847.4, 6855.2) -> 0.5632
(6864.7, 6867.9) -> 0.5761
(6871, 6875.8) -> 0.5653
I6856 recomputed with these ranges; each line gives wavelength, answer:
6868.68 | 0.5739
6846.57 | 0.5784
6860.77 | 0.5707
